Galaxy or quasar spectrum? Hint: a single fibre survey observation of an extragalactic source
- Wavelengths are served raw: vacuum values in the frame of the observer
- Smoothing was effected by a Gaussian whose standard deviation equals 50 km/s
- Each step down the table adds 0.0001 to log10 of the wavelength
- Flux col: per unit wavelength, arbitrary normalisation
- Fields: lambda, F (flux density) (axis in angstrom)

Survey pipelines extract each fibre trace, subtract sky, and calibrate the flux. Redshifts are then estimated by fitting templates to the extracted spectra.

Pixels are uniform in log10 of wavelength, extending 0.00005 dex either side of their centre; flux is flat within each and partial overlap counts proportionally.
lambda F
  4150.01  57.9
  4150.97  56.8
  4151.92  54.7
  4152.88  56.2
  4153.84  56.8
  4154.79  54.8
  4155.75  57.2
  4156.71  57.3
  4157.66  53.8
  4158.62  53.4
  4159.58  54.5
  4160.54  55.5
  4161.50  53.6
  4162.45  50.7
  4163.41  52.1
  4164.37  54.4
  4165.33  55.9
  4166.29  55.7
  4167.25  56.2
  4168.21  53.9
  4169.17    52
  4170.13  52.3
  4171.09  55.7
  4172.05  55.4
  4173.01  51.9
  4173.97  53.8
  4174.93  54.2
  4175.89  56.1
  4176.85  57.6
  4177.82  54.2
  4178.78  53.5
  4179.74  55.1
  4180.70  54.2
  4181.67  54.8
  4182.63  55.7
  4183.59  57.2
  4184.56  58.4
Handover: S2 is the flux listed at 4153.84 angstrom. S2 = 56.8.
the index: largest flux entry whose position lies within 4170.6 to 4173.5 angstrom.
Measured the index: 55.7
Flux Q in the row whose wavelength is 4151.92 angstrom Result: 54.7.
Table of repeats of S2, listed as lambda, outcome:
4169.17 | 52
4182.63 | 55.7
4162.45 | 50.7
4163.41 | 52.1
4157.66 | 53.8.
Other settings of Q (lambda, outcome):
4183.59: 57.2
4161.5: 53.6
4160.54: 55.5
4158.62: 53.4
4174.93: 54.2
